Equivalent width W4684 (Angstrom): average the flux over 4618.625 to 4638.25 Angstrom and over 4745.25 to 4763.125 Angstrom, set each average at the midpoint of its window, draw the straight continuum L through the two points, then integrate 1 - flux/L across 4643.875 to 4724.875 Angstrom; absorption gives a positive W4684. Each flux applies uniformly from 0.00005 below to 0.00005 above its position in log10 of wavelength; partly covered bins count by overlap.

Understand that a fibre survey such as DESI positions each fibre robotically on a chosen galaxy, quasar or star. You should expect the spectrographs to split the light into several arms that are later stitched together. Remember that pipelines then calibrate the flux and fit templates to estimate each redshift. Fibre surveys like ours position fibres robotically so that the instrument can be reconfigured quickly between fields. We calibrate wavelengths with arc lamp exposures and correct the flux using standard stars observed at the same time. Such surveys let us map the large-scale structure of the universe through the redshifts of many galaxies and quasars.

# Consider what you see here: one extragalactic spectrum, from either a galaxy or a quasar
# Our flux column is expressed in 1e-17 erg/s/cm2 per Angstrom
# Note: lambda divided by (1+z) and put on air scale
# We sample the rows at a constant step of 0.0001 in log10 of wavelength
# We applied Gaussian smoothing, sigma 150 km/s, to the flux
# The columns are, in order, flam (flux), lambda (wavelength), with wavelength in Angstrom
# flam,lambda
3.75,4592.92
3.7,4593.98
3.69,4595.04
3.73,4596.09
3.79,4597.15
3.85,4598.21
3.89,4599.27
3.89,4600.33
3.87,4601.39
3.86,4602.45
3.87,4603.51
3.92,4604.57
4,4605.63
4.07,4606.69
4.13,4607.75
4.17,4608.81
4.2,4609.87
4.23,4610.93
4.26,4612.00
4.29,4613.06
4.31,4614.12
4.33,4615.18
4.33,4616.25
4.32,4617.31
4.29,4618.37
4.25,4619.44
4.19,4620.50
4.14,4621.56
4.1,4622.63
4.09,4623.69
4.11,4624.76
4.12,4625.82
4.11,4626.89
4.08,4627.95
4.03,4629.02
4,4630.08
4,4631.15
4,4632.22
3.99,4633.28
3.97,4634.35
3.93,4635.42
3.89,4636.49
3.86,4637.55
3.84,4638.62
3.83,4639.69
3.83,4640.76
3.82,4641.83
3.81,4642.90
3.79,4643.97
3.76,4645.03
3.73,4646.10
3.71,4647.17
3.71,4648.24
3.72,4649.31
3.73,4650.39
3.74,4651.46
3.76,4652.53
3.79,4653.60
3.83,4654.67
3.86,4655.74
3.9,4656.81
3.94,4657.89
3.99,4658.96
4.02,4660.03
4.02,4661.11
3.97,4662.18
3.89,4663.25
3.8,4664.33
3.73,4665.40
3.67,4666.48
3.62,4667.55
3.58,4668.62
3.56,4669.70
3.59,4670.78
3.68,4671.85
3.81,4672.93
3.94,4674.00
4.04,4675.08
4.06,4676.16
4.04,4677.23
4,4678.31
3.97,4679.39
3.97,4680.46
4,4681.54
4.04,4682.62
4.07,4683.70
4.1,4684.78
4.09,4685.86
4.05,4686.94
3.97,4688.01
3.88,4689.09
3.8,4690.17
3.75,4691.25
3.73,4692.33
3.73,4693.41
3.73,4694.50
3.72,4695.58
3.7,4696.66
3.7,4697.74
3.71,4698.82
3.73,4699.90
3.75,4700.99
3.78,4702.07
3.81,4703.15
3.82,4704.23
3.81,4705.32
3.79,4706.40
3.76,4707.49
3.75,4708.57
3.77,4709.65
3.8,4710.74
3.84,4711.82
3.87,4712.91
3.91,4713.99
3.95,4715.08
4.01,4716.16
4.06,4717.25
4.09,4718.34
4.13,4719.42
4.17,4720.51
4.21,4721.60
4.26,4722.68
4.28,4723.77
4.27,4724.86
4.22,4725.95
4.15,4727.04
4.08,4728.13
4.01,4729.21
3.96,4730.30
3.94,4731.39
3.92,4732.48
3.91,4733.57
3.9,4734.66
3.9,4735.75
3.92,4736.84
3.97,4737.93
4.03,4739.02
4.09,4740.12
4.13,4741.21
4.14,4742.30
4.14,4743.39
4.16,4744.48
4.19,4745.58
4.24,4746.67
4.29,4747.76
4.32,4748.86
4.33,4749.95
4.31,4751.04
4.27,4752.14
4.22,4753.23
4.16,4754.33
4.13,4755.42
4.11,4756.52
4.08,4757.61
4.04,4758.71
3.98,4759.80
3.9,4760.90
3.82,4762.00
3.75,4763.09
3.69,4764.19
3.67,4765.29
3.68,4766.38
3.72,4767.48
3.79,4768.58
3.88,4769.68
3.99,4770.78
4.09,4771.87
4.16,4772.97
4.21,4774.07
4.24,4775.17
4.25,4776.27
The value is 4.3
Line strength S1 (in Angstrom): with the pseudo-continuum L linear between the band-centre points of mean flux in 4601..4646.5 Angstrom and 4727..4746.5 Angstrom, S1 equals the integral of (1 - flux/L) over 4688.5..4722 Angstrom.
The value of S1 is 1.6 Angstrom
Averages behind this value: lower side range 4.04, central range 3.85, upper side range 4.03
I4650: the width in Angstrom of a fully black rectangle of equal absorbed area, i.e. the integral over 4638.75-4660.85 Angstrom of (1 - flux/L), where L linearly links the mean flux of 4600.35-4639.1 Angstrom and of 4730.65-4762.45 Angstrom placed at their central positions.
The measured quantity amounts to 1.5 Angstrom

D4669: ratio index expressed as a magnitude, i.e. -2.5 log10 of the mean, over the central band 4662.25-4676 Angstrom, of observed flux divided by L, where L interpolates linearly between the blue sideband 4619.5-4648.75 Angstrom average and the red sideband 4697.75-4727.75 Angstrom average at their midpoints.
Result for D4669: 0.05 mag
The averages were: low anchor 3.95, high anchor 3.95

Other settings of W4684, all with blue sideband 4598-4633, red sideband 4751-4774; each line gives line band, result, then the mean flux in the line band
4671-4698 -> 0.93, 3.9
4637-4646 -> 0.59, 3.82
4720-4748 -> -0.68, 4.09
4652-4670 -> 1.06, 3.82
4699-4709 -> 0.61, 3.77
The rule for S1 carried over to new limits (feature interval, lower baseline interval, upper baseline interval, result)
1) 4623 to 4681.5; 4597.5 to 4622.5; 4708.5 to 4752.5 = 3.2 Angstrom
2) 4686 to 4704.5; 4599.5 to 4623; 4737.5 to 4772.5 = 1.3 Angstrom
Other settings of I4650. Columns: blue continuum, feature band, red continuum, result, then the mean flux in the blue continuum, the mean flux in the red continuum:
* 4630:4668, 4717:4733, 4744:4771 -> -0.6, 3.84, 4.03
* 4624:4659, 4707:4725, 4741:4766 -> 0.1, 3.88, 4.09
